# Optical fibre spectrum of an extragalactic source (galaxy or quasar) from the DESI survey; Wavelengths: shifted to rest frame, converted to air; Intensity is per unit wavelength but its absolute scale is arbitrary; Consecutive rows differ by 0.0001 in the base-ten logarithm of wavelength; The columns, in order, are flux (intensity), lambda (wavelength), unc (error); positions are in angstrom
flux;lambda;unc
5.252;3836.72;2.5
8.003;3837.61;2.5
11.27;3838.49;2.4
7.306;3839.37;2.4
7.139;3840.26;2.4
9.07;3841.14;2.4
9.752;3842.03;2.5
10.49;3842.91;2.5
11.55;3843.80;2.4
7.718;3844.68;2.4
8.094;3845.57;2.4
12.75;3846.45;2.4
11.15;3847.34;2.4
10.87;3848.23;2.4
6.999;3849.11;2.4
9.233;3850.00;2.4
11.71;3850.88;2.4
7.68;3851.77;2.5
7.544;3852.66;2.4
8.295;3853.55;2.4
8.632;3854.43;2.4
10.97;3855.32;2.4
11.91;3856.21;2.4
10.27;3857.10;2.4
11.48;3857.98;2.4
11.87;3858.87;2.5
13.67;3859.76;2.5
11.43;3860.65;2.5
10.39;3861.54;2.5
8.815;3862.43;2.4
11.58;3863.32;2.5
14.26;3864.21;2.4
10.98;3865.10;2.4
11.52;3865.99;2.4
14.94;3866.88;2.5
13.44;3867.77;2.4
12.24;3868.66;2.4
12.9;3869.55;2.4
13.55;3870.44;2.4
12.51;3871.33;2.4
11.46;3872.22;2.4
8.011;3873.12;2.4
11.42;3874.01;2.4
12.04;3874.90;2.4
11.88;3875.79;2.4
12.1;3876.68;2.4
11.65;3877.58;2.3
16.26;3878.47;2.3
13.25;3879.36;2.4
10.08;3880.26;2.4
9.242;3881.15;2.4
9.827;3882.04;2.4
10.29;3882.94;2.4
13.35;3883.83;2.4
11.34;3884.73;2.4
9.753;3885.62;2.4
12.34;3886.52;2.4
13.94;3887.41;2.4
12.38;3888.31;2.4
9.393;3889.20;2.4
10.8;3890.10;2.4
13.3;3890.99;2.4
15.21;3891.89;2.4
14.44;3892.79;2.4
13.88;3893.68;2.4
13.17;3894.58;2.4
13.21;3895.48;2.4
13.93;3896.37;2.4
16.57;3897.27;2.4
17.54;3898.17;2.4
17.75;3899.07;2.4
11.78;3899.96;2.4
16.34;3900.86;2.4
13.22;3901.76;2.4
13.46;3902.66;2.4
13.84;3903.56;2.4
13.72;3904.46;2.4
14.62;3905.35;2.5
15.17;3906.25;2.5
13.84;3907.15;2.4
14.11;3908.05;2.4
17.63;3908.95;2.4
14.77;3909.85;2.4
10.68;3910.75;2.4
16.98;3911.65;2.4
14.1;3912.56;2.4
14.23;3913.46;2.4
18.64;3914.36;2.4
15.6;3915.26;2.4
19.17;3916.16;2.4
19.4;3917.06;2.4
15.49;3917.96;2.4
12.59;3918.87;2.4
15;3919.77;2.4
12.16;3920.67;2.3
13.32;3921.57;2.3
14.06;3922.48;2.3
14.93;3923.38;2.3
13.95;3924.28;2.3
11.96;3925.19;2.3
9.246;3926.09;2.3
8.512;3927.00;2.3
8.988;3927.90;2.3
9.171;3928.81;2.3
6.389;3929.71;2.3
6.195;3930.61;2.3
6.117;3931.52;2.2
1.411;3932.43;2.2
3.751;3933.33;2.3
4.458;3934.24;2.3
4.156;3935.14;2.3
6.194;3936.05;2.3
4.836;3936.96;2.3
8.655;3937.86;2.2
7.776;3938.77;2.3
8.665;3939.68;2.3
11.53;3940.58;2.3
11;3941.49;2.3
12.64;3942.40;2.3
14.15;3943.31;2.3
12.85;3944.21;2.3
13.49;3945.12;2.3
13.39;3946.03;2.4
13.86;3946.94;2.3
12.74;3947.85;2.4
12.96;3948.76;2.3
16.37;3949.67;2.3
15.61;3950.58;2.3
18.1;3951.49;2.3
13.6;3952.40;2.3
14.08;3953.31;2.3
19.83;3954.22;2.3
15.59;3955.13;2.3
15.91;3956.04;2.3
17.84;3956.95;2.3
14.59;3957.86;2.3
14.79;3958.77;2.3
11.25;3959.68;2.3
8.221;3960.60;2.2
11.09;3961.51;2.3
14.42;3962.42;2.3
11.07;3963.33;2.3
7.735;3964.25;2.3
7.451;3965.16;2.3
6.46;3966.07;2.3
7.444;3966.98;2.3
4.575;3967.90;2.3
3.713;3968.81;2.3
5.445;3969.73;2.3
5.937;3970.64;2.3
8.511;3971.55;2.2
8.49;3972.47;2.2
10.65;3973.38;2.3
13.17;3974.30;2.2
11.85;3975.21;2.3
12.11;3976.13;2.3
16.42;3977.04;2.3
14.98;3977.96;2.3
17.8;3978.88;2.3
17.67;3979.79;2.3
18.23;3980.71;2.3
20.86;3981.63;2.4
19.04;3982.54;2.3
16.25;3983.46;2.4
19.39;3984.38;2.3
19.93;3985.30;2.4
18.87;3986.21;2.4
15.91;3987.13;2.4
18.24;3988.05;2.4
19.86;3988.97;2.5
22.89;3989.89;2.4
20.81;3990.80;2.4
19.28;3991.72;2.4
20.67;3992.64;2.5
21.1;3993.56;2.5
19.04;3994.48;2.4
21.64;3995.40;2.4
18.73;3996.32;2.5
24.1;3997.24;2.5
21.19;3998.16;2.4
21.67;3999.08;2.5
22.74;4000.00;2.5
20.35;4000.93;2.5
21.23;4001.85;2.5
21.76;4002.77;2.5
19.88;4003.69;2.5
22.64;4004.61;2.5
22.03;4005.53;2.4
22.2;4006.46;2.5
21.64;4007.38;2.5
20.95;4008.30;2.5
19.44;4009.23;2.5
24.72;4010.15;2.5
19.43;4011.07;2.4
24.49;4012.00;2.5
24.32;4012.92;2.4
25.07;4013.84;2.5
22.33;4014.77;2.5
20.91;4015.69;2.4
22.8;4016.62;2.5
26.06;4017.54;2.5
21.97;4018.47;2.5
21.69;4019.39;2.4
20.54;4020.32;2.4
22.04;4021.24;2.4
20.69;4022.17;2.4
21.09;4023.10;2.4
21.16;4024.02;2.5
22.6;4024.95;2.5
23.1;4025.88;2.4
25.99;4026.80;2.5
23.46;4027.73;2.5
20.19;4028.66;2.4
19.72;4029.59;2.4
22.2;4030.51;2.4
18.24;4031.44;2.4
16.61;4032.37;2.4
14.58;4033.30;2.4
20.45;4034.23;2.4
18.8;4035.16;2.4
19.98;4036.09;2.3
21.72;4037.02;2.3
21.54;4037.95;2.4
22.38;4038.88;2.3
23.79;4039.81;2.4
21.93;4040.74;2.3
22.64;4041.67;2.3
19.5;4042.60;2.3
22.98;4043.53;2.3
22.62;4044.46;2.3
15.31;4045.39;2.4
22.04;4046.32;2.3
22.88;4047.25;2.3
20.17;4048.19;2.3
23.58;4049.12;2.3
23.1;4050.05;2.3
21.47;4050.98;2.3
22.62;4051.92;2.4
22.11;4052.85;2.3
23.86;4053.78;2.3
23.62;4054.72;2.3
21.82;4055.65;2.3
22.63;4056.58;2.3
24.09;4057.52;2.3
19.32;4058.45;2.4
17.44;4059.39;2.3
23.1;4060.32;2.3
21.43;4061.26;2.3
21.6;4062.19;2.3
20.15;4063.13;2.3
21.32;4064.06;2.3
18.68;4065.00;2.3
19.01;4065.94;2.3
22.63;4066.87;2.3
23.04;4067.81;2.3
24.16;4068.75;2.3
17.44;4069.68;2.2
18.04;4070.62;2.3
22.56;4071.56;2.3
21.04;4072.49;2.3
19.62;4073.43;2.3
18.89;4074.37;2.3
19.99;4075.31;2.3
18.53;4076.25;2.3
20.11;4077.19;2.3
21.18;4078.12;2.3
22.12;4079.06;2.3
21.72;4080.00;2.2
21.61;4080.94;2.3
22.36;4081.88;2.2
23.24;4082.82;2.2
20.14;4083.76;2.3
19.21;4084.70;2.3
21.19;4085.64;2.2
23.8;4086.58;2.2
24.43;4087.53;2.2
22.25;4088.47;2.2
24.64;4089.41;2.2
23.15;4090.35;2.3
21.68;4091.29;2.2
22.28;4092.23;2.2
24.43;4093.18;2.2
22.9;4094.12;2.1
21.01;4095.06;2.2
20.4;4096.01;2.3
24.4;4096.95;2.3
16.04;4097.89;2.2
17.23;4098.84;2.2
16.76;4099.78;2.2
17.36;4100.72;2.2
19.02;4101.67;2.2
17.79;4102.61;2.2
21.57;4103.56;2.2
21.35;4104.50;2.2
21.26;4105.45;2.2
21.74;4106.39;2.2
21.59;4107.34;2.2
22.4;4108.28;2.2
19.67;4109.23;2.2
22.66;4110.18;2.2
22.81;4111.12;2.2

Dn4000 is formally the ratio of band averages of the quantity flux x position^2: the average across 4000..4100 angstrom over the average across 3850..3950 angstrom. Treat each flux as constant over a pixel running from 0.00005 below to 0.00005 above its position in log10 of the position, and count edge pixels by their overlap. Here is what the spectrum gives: 1.9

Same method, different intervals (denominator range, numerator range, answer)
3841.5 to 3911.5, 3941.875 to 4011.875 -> 1.39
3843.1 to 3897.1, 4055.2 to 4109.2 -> 2.03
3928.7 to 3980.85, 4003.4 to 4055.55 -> 2.05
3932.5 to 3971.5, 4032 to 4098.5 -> 2.09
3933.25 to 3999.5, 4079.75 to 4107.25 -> 1.62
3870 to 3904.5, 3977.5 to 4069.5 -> 1.77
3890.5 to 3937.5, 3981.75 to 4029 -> 1.79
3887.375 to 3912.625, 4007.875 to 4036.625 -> 1.62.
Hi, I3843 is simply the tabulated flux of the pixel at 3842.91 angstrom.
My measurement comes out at 10.49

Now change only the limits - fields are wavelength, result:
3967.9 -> 4.575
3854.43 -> 8.632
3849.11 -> 6.999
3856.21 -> 11.91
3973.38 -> 10.65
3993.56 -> 21.1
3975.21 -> 11.85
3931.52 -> 6.117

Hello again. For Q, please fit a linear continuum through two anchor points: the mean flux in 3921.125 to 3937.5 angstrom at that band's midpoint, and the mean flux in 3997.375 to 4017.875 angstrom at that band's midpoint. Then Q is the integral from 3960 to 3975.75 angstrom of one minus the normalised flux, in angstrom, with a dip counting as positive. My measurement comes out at 6.69 angstrom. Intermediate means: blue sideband 8.2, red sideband 22.2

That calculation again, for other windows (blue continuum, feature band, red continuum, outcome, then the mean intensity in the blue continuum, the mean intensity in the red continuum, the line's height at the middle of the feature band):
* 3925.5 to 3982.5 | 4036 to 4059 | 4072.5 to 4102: -4.9 angstrom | 11.1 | 21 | 18.1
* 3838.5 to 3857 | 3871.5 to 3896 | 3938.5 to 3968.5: -3.5 angstrom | 9.5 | 12.4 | 10.5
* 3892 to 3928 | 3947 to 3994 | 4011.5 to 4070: 9.1 angstrom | 14.4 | 21.6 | 17.7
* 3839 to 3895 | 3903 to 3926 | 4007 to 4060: -0.9 angstrom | 11.2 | 21.6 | 14.2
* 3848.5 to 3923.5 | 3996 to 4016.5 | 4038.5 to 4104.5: -4.1 angstrom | 12.8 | 21.2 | 18.3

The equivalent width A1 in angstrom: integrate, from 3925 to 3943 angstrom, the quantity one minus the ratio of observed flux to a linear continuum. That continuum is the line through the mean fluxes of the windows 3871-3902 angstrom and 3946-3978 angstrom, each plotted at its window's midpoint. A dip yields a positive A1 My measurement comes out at 6.8 angstrom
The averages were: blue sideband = 12.7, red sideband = 11.9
